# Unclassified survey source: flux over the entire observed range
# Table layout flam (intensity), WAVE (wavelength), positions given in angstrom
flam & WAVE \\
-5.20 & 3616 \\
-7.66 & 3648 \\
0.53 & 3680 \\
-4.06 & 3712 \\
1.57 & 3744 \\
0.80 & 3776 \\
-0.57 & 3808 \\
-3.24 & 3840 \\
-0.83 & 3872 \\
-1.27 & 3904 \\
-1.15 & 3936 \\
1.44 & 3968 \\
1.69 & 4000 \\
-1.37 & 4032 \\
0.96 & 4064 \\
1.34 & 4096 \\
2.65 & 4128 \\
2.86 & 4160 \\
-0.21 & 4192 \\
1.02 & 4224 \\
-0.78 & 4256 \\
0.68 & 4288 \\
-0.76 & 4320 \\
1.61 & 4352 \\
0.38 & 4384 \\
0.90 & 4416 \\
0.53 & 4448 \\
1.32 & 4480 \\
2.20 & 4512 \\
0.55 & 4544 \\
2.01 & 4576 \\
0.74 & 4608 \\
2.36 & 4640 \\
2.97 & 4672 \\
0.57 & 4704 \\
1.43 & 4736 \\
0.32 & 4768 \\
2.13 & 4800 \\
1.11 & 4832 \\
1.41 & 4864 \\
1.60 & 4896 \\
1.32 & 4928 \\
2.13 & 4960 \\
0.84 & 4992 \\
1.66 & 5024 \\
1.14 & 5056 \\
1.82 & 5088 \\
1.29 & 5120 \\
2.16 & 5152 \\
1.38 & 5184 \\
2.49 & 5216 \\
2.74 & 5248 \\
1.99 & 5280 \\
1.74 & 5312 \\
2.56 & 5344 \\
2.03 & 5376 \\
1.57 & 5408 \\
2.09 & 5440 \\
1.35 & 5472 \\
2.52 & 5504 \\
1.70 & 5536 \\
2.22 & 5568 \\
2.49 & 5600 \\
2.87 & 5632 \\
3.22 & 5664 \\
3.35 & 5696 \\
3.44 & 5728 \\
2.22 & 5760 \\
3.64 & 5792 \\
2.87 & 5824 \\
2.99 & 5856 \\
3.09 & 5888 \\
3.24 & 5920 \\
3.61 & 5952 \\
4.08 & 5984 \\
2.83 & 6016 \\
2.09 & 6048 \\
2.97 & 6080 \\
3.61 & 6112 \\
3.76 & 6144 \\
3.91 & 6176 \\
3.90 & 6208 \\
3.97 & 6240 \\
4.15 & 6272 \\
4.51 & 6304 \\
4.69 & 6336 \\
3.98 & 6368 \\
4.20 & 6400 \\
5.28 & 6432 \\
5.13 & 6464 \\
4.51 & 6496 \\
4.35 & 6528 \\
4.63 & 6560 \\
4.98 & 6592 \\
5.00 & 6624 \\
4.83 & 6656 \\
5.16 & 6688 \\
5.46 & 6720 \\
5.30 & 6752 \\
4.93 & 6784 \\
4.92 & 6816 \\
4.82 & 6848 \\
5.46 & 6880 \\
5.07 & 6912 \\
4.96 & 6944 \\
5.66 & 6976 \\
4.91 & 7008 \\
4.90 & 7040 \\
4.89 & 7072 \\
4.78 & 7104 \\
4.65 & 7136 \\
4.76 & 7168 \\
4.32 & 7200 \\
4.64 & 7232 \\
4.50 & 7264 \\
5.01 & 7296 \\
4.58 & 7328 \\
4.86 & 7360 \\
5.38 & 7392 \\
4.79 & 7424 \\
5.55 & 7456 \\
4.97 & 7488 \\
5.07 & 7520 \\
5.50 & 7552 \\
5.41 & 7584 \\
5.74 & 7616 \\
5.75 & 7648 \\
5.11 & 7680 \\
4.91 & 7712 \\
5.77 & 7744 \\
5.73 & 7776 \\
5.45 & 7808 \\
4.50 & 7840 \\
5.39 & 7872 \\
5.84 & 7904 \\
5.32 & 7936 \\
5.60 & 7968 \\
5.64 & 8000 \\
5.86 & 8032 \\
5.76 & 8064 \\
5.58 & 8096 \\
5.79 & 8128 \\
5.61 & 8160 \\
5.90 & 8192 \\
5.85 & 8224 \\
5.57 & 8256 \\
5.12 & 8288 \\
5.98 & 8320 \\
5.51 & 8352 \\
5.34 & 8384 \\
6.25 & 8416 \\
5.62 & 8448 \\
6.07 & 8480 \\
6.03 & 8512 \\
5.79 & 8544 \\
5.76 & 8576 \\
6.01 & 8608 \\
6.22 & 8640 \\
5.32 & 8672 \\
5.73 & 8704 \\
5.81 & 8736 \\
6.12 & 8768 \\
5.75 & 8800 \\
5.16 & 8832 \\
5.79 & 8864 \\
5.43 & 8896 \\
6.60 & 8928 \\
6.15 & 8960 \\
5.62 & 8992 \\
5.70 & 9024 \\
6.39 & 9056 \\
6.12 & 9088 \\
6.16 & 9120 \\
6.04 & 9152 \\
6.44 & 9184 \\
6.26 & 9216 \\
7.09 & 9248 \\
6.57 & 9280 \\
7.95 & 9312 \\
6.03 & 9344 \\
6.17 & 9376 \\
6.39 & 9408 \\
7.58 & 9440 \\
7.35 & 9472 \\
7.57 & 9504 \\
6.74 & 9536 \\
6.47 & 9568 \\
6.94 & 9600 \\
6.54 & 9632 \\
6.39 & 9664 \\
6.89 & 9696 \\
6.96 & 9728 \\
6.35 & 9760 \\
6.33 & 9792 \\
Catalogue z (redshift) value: 0.406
